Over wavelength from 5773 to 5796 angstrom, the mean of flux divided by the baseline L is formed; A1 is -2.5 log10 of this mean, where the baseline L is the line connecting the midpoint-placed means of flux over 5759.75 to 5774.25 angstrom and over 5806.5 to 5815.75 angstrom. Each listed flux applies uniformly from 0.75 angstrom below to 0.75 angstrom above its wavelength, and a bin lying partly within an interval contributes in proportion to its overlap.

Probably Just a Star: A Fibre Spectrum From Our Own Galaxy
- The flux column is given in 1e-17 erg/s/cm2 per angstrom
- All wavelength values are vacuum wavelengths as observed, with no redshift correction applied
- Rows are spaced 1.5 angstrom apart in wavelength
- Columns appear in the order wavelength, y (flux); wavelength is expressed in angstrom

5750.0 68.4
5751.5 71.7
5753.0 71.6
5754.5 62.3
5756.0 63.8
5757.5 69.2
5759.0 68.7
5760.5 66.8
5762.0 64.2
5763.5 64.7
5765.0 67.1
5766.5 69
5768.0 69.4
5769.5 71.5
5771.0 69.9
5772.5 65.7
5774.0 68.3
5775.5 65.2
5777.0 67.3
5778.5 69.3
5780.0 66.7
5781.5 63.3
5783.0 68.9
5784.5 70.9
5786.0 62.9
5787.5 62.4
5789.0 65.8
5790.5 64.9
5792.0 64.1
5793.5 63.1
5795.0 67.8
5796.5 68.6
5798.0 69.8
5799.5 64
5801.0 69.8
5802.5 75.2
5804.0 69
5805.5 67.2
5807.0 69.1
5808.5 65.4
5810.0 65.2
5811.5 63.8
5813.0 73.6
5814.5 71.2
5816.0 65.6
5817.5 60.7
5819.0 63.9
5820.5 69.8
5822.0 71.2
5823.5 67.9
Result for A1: 0.03 mag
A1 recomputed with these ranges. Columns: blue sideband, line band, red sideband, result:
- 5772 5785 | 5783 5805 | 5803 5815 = 0.01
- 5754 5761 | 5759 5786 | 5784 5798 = -0.02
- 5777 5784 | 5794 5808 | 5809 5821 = -0.03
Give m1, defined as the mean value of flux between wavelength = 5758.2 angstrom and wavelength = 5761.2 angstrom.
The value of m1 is 67.8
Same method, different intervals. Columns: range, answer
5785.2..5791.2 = 64.1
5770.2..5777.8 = 67.3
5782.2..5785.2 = 69.8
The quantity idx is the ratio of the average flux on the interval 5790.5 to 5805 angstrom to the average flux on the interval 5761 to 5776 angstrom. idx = 1.0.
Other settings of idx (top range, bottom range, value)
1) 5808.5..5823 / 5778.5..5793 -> 1.02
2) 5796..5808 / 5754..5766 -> 1.05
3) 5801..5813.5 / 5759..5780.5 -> 1.01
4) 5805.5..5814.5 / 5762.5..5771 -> 0.99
